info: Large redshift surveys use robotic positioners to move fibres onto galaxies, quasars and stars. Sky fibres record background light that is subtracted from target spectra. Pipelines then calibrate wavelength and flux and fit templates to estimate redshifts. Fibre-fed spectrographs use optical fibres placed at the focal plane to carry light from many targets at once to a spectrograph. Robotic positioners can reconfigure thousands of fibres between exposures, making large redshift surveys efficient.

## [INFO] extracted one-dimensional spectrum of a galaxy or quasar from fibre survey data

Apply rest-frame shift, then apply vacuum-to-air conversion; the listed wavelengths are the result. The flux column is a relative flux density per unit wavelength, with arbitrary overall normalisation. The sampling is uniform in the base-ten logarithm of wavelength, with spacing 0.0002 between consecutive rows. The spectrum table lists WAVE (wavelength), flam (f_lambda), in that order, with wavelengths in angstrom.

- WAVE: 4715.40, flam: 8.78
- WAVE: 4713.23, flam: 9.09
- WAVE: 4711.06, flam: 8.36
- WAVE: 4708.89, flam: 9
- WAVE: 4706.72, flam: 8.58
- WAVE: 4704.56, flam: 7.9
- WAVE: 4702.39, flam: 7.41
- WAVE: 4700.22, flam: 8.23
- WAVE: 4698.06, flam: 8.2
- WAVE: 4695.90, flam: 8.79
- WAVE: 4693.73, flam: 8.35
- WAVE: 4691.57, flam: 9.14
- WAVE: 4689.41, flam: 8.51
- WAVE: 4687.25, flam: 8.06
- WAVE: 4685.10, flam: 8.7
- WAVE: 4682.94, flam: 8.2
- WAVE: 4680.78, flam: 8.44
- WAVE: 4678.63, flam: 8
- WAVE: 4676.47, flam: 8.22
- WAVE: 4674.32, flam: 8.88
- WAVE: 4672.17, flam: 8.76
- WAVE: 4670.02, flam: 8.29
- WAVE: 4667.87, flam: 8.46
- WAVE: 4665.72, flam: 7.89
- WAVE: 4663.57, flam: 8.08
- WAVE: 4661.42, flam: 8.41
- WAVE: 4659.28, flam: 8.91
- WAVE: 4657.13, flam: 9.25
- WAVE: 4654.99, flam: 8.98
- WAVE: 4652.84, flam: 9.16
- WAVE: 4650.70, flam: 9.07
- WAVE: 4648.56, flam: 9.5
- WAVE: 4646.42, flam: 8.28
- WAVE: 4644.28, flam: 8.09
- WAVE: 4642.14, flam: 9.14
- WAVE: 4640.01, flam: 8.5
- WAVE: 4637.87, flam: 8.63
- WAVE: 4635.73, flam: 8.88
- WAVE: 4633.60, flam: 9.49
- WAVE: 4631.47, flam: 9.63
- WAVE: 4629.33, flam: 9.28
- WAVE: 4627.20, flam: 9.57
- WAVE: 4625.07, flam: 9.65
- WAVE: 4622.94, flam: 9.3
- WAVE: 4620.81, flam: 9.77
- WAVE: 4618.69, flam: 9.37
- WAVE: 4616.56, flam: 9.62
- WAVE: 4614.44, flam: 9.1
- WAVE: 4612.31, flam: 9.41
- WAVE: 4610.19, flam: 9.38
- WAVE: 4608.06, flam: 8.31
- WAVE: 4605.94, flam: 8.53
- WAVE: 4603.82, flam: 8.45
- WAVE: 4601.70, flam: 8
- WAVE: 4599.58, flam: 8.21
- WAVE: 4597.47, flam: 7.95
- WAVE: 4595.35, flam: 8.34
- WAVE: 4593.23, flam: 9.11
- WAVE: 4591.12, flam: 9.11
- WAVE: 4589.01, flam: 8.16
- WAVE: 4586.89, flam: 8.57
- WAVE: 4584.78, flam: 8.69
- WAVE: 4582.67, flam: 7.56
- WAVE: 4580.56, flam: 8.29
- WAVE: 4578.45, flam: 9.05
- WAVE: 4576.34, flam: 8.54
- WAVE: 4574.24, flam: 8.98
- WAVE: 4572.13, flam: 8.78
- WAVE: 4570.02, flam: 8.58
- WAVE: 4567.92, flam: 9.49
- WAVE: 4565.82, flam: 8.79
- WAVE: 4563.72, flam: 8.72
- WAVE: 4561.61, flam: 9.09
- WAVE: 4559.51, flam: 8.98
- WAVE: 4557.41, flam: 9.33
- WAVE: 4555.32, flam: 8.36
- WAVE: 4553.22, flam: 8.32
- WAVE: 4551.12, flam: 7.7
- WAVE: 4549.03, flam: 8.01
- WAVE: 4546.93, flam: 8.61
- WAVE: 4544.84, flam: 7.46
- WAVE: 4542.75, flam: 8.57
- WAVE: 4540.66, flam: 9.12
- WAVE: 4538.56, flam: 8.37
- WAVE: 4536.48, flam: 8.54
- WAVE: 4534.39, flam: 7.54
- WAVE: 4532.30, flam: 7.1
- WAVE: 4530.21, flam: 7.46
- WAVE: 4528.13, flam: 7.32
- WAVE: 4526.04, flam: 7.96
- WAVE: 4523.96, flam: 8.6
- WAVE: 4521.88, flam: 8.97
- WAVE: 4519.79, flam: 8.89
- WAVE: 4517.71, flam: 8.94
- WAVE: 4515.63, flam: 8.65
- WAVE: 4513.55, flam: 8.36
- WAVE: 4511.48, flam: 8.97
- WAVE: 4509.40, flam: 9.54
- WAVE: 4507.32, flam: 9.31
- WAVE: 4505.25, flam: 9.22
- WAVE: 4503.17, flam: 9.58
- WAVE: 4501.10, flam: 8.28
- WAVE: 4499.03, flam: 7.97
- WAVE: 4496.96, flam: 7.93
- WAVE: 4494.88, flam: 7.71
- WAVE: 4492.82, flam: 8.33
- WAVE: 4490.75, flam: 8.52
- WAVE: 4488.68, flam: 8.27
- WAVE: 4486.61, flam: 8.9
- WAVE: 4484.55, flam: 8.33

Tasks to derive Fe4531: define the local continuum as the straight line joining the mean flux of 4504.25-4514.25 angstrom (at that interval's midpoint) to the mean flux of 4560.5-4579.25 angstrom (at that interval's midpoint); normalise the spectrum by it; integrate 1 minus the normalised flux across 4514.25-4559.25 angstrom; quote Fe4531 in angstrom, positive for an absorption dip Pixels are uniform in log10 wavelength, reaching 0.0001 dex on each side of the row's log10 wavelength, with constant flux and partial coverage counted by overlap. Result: 3.6 angstrom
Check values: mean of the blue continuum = 9.11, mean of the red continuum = 8.89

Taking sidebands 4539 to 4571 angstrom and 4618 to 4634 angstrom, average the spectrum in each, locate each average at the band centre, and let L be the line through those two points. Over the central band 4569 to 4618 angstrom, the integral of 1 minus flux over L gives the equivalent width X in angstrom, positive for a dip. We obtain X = 2.4 angstrom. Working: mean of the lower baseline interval 8.6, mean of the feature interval 8.64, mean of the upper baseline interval 9.51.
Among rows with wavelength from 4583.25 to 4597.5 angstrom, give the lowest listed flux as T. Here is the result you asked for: 7.95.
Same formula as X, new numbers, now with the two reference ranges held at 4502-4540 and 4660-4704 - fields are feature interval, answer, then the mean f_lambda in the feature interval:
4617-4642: -2.61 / 9.28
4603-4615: -0.62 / 8.86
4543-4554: 0.57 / 8.05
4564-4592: -0.66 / 8.66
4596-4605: 0.29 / 8.17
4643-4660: -1.07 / 8.9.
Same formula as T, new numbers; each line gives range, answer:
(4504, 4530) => 7.32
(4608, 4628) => 8.31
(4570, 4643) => 7.56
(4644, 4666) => 7.89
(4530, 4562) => 7.1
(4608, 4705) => 7.41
